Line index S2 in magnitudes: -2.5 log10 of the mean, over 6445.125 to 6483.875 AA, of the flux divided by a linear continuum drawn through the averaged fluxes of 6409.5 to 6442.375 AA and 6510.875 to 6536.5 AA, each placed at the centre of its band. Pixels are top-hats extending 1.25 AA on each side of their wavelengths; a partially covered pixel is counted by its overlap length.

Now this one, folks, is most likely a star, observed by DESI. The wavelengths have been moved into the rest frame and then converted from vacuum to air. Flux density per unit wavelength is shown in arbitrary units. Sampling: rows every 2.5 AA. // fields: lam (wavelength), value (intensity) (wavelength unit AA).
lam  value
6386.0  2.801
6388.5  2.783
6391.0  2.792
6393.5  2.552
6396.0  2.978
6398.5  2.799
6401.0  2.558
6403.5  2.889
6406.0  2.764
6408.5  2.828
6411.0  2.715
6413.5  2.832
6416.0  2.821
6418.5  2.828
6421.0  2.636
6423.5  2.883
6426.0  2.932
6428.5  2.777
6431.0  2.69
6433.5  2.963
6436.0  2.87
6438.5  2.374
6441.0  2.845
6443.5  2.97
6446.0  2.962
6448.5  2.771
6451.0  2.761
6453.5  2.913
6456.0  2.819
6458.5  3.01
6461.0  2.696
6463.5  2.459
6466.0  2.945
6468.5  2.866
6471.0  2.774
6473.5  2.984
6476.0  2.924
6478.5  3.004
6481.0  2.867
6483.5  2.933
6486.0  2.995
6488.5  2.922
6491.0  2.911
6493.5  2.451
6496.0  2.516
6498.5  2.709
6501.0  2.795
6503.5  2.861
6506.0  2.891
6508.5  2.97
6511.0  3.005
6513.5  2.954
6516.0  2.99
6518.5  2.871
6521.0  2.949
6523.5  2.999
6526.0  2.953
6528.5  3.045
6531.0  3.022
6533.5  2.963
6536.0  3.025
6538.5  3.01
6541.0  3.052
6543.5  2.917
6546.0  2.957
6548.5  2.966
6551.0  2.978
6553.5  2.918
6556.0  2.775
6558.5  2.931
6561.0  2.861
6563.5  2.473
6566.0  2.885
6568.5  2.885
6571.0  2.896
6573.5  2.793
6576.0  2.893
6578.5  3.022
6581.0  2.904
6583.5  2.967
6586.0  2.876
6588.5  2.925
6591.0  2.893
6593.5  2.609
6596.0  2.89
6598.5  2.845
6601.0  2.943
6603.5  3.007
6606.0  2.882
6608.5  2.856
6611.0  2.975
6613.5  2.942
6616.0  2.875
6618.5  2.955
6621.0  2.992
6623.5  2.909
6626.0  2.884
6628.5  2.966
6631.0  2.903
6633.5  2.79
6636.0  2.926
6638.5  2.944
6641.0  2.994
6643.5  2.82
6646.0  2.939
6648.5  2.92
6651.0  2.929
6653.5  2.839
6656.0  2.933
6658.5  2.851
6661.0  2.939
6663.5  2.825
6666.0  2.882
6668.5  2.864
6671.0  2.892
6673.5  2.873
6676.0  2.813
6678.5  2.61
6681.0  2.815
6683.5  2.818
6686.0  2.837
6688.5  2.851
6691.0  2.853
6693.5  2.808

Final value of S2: 0.00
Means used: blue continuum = 2.78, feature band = 2.85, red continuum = 2.98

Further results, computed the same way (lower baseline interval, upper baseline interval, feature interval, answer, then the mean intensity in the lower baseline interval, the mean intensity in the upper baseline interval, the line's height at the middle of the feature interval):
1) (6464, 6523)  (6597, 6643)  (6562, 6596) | 0.020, 2.87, 2.92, 2.9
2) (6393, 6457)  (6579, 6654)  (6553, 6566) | 0.031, 2.8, 2.91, 2.87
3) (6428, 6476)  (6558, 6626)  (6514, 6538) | -0.047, 2.82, 2.88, 2.85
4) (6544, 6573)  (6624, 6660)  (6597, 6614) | -0.013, 2.87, 2.9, 2.89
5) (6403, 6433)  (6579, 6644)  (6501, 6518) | -0.030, 2.8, 2.91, 2.85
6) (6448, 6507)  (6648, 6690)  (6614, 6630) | -0.032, 2.82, 2.85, 2.84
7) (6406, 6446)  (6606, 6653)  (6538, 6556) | -0.032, 2.8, 2.92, 2.87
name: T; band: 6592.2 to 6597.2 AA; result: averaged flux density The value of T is 2.75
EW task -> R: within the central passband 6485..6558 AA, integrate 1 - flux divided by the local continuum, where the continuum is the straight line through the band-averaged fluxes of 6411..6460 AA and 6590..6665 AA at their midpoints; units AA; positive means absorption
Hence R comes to -1.4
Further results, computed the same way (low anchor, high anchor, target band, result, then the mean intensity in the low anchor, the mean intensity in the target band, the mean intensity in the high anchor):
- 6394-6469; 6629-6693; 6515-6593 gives -2.3 AA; 2.8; 2.92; 2.87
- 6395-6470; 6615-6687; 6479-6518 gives -0.4 AA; 2.8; 2.85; 2.88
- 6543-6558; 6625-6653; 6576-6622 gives 0.1 AA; 2.92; 2.91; 2.91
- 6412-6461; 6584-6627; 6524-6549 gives -1.1 AA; 2.82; 2.99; 2.9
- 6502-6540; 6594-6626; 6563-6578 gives 0.5 AA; 2.97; 2.83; 2.91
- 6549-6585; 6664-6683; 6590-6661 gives -1.4 AA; 2.87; 2.9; 2.82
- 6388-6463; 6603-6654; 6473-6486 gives -0.5 AA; 2.8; 2.95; 2.92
